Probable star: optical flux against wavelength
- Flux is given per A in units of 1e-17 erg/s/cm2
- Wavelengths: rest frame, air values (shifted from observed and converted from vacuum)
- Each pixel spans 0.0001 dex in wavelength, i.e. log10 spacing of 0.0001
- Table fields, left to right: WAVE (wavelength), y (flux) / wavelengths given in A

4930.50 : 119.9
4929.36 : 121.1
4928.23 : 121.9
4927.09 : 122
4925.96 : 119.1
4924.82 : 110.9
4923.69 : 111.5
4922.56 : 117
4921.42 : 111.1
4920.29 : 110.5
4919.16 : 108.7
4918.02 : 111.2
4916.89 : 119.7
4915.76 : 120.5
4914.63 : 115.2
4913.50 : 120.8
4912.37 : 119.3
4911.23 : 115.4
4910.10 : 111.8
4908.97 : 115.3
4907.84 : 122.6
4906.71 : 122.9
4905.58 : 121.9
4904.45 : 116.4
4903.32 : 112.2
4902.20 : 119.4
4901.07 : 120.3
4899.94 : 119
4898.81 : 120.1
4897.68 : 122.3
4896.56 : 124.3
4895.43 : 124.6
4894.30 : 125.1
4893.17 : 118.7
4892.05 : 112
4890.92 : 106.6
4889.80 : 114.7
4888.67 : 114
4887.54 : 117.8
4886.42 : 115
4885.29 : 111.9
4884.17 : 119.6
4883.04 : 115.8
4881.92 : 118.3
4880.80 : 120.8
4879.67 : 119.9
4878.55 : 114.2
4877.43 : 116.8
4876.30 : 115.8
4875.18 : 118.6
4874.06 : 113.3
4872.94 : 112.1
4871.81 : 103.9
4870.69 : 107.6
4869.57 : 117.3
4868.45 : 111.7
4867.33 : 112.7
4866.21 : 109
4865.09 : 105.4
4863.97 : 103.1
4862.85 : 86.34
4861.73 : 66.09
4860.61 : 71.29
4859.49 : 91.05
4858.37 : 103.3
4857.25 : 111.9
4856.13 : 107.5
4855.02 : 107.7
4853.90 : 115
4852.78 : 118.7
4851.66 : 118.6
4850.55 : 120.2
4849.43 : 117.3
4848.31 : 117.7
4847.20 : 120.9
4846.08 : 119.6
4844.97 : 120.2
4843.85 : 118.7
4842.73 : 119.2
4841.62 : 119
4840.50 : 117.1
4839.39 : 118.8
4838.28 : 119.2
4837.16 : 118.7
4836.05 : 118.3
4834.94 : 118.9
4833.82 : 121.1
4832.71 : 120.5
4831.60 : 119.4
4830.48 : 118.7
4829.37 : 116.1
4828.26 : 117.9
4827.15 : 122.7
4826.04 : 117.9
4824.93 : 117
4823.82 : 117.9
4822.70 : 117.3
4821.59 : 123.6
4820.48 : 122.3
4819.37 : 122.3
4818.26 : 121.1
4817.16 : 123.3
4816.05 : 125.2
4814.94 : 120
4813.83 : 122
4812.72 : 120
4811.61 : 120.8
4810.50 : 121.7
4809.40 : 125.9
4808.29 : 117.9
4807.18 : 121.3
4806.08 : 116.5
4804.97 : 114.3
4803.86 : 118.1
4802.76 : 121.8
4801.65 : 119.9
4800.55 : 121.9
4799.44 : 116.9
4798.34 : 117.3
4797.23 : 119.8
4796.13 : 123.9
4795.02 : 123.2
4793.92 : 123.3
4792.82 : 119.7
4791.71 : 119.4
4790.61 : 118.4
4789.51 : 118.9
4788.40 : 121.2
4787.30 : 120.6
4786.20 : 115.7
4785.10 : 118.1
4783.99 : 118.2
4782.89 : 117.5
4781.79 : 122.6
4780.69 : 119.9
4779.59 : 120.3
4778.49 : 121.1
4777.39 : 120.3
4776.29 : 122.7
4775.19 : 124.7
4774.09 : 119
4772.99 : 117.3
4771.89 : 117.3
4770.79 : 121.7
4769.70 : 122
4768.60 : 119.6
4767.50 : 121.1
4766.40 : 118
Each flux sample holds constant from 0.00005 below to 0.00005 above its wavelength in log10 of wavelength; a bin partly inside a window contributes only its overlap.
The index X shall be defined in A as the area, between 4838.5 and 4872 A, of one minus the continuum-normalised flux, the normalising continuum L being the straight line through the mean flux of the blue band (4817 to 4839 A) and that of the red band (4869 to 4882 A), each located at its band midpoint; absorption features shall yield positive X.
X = 2.16 A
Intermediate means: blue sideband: 120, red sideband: 115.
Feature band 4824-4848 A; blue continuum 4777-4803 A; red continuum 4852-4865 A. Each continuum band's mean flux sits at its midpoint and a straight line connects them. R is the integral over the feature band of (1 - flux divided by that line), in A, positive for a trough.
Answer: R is -3.00 A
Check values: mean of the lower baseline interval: 120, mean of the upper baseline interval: 98.9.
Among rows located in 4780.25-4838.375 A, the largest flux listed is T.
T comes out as 125.9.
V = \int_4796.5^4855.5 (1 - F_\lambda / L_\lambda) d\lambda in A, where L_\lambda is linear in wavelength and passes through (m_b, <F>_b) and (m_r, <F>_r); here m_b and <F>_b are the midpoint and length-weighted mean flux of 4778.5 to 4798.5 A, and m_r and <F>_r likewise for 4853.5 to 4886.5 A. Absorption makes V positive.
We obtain -2.5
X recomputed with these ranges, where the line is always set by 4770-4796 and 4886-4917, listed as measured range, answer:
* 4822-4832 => 0.1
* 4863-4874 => 0.9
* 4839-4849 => 0.0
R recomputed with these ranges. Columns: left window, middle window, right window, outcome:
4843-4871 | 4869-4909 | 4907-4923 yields -1.7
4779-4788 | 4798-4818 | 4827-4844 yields -0.2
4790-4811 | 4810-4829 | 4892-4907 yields -0.1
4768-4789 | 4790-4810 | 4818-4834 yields 0.0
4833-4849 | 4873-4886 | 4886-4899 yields 0.2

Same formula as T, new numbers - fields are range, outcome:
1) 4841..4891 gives 120.9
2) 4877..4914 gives 125.1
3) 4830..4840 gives 121.1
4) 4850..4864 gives 120.2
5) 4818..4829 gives 123.6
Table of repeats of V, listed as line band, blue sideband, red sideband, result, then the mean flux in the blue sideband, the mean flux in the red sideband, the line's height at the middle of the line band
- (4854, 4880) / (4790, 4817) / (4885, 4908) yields 2.9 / 120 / 118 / 119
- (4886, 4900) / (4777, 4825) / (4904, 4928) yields -0.1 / 120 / 116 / 117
